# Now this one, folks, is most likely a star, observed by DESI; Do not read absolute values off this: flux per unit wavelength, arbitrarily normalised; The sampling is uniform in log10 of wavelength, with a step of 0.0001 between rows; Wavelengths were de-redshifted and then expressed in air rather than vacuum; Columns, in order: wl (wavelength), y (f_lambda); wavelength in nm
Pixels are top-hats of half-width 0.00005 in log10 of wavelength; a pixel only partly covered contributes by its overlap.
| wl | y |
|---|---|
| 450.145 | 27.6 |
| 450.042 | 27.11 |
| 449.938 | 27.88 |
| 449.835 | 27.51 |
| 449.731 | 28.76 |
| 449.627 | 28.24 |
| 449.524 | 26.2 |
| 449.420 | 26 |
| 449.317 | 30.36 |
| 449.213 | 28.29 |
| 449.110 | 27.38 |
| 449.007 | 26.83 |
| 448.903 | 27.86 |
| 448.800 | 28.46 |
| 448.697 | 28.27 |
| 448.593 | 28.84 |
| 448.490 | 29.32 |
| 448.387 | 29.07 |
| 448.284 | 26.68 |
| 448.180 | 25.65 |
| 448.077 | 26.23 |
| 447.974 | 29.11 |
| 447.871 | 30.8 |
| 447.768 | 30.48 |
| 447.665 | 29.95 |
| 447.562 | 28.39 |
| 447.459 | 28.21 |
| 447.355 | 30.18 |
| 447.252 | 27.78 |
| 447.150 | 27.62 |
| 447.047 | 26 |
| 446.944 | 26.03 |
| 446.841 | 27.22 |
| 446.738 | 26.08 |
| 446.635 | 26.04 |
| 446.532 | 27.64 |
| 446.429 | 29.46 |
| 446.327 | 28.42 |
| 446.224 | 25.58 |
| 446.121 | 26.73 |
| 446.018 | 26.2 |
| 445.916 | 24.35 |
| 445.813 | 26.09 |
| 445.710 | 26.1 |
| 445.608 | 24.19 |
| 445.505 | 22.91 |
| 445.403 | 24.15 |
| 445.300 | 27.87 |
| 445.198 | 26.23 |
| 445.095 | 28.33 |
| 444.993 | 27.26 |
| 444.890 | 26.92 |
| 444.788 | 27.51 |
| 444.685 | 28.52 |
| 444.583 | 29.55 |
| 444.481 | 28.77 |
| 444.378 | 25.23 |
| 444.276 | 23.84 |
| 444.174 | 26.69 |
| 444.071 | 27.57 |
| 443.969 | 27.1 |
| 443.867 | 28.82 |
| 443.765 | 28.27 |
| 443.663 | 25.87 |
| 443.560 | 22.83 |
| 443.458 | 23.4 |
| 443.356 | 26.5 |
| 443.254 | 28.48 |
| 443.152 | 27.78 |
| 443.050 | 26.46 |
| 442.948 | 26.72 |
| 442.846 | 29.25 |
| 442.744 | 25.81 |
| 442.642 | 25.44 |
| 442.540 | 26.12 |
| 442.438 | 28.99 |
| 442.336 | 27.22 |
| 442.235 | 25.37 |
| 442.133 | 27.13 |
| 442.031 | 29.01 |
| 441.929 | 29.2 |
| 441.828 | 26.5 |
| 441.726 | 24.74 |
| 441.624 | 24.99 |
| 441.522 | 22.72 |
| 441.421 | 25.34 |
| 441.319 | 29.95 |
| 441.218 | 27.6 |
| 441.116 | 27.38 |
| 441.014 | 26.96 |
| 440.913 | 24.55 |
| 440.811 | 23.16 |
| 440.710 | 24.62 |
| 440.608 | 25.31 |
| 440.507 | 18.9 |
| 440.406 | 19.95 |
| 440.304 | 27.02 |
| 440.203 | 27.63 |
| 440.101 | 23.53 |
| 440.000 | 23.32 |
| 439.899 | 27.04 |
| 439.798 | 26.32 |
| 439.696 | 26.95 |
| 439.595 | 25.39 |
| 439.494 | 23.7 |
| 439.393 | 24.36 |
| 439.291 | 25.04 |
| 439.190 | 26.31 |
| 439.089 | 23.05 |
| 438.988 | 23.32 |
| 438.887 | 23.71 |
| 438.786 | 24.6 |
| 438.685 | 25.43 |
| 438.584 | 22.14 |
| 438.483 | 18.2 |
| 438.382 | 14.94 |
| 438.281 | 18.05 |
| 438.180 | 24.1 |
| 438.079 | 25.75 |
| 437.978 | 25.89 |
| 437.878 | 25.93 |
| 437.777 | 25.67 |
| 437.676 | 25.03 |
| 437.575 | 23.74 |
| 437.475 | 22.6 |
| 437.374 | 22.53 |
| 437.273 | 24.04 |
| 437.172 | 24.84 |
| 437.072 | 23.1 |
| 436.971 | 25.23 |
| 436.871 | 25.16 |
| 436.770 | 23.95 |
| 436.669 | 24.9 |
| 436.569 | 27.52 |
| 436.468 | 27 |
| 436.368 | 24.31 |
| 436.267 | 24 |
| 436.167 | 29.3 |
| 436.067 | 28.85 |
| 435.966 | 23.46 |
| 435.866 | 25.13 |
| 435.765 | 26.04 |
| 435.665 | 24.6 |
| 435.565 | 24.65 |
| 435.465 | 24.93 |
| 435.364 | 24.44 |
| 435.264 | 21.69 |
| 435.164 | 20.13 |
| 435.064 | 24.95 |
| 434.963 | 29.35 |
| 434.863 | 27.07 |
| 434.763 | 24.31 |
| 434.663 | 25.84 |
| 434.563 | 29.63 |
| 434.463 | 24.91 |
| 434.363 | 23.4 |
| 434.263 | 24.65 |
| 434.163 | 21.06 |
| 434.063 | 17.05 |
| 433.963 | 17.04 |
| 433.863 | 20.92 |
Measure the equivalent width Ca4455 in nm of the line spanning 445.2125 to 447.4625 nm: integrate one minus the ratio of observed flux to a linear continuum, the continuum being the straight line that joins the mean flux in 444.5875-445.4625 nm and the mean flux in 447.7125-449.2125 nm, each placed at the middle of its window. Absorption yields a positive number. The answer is 0.09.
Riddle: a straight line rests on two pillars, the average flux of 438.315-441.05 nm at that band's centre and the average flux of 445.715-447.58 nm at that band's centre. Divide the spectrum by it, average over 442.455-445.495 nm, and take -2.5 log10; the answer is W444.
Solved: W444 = -0.039 mag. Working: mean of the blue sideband 23.9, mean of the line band 26.8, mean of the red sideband 27.1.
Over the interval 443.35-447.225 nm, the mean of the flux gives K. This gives 26.5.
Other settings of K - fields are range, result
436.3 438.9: 23.8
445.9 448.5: 27.7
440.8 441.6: 26.1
